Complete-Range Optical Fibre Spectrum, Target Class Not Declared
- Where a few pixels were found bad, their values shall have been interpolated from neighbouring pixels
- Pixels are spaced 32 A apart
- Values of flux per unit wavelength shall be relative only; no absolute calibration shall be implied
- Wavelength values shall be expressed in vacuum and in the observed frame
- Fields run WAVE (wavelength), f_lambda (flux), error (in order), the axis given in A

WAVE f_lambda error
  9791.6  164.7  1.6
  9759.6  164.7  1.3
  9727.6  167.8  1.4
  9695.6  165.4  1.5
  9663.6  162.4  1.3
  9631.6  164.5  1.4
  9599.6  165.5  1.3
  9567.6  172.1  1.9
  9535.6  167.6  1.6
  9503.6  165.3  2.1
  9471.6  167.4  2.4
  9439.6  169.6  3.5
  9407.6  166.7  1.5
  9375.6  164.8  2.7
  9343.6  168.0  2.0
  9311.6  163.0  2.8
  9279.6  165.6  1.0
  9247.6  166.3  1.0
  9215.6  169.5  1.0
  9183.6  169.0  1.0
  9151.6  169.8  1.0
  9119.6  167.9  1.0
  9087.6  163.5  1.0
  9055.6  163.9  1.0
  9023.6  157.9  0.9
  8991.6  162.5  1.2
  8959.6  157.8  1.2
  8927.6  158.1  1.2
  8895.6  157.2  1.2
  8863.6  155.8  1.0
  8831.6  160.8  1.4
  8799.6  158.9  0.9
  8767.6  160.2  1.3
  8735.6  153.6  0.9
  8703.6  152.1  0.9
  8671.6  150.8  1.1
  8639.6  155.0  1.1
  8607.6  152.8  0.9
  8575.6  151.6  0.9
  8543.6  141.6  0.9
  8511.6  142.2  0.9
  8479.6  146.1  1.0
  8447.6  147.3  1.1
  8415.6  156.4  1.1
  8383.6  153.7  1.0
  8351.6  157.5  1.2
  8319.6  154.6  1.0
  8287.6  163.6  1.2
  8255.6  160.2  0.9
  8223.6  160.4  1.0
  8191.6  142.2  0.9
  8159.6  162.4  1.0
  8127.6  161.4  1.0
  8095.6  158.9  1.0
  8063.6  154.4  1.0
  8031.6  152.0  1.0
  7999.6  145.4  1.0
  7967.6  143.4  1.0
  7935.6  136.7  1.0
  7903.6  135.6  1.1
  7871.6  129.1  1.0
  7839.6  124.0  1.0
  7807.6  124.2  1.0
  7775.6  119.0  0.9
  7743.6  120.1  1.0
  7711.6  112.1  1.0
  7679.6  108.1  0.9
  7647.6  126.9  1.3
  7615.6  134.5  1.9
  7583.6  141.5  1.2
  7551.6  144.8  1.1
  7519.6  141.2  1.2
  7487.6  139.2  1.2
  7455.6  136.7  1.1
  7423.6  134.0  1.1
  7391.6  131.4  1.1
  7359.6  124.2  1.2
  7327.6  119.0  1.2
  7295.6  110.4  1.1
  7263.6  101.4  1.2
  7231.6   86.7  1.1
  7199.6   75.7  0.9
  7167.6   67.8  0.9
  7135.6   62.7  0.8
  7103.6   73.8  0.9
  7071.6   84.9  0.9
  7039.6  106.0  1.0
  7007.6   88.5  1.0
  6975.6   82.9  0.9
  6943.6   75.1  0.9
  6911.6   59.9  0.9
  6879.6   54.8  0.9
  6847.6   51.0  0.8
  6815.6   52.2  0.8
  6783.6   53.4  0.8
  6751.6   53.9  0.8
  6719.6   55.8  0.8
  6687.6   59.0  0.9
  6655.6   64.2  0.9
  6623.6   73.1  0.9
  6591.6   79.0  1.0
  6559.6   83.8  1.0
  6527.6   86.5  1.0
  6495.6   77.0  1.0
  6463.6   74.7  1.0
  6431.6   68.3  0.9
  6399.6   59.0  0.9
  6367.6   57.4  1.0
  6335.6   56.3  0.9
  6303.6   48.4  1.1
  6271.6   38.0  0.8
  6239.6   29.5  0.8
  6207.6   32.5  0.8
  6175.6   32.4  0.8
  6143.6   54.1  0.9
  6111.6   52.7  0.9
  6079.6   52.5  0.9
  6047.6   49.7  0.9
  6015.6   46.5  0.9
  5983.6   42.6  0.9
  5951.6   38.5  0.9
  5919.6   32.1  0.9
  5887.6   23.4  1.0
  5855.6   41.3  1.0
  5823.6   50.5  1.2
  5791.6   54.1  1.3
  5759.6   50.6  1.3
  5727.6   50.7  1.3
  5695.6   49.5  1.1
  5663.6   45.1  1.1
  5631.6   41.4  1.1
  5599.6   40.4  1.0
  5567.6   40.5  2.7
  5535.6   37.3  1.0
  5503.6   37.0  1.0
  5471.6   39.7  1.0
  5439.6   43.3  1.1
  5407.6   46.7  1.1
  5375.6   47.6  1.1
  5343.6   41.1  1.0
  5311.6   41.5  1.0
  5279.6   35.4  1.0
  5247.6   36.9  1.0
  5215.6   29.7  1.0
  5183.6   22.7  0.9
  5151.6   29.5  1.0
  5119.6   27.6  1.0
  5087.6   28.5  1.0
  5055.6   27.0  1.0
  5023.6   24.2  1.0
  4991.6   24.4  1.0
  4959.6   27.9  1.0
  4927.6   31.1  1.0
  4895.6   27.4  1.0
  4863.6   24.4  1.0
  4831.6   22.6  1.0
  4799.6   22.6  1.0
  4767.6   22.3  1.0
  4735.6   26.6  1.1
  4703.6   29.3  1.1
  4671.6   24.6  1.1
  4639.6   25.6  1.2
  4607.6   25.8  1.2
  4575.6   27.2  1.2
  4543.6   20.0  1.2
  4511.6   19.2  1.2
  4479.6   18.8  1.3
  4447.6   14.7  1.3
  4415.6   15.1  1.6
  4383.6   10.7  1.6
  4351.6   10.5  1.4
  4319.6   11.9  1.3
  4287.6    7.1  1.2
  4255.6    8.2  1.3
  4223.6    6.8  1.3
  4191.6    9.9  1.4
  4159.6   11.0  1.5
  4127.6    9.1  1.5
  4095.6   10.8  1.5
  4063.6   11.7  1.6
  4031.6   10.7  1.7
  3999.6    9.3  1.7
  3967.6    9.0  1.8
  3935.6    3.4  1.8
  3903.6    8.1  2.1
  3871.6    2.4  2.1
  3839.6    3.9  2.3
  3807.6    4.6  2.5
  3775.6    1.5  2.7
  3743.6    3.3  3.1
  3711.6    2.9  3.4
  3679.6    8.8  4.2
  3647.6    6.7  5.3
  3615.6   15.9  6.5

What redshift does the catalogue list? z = 0.000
